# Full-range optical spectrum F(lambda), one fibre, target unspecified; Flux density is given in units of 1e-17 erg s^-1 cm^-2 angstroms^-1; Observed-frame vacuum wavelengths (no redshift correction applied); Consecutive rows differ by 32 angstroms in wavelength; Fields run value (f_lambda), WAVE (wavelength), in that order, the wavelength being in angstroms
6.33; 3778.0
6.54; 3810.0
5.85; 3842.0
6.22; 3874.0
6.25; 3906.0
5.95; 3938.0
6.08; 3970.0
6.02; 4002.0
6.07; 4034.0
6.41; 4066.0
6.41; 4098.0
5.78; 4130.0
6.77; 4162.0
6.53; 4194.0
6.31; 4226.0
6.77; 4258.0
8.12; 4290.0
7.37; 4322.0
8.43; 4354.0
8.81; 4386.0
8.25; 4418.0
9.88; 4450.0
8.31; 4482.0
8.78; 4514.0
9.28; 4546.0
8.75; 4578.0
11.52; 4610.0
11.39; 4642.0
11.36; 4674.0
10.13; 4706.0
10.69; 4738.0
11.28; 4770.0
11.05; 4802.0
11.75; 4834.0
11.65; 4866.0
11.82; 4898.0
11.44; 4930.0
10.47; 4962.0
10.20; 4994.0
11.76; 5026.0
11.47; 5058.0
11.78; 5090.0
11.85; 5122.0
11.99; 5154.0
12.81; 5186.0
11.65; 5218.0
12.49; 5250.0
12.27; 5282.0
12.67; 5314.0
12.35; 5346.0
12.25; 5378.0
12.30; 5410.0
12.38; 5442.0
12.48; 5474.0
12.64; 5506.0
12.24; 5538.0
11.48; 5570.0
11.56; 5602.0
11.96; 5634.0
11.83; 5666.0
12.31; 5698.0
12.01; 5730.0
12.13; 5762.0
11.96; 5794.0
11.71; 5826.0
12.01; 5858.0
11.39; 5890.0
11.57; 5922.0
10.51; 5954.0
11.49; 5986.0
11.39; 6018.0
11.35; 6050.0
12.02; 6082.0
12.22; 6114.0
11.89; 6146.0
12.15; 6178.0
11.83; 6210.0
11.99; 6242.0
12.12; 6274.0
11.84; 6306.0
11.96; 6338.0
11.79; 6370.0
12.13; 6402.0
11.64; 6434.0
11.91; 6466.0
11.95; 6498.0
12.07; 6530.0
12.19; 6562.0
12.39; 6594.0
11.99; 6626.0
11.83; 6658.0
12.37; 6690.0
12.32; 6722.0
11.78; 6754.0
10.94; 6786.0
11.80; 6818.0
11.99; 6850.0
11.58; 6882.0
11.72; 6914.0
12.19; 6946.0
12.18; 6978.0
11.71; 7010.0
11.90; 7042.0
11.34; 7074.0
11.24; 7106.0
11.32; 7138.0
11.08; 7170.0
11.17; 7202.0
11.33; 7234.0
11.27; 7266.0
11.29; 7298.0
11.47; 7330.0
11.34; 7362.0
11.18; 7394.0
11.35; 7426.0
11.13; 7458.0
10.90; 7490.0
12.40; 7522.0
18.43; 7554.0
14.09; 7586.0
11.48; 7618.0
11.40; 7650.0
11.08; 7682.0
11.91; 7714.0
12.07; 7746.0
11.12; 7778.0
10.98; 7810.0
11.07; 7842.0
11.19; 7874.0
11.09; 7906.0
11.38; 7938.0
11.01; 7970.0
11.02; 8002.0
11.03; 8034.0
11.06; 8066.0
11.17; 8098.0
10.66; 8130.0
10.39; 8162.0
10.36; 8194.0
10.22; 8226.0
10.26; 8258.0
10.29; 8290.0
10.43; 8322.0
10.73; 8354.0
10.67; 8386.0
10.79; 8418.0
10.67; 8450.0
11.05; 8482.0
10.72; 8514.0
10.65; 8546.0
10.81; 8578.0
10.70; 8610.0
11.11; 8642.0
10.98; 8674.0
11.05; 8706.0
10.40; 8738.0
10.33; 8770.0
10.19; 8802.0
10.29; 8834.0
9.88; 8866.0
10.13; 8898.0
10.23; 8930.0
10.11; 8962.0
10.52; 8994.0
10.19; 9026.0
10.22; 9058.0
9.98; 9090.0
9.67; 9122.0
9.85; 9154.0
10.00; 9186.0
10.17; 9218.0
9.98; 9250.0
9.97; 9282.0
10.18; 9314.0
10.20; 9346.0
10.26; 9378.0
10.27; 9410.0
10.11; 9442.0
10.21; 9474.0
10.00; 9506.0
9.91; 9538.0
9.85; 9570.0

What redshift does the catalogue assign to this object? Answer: 0.150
